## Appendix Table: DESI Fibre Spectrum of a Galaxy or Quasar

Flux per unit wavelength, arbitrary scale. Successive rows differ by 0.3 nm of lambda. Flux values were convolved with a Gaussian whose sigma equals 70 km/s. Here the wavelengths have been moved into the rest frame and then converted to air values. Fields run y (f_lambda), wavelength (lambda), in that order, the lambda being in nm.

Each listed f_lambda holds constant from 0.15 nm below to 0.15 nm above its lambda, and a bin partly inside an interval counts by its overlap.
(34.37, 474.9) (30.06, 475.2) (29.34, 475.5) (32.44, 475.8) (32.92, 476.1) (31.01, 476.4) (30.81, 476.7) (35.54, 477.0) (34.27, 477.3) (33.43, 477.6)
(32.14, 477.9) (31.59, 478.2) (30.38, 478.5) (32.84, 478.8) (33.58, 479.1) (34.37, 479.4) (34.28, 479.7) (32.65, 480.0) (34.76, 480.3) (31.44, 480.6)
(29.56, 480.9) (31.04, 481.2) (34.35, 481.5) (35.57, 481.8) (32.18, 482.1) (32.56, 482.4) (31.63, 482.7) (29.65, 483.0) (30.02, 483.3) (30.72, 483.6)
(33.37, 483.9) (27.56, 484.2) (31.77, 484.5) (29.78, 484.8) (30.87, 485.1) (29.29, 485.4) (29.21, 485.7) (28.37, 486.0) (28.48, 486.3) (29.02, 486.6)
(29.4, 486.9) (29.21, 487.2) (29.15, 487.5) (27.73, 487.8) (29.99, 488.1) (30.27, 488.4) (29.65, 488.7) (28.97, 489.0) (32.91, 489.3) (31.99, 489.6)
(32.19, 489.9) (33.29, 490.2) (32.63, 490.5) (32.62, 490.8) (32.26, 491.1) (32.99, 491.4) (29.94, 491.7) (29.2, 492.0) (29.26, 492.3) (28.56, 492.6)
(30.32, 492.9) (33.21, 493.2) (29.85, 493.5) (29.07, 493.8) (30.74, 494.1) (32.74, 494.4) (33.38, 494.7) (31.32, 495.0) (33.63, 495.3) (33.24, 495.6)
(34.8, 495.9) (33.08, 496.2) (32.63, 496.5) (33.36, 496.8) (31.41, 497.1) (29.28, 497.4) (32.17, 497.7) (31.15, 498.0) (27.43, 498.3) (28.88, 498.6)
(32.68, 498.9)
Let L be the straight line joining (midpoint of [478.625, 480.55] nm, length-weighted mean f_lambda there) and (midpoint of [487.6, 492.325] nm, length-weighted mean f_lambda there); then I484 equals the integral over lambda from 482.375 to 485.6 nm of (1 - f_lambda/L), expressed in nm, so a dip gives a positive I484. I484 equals 0.19 nm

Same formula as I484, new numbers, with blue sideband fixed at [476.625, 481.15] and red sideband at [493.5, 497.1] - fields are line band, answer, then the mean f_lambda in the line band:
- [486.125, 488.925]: 0.290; 29.2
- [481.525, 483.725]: 0.051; 31.9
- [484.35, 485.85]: 0.112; 30.2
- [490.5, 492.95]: 0.128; 30.8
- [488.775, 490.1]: 0.043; 31.5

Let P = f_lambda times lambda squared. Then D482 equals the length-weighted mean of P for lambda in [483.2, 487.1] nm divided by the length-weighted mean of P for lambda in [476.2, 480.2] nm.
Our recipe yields 0.93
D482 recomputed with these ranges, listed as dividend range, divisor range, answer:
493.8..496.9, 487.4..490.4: 1.09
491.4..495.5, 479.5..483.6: 1.01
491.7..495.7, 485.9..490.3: 1.06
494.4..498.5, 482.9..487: 1.13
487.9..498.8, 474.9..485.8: 1.04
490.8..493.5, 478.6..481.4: 0.99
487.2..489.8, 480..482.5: 0.95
